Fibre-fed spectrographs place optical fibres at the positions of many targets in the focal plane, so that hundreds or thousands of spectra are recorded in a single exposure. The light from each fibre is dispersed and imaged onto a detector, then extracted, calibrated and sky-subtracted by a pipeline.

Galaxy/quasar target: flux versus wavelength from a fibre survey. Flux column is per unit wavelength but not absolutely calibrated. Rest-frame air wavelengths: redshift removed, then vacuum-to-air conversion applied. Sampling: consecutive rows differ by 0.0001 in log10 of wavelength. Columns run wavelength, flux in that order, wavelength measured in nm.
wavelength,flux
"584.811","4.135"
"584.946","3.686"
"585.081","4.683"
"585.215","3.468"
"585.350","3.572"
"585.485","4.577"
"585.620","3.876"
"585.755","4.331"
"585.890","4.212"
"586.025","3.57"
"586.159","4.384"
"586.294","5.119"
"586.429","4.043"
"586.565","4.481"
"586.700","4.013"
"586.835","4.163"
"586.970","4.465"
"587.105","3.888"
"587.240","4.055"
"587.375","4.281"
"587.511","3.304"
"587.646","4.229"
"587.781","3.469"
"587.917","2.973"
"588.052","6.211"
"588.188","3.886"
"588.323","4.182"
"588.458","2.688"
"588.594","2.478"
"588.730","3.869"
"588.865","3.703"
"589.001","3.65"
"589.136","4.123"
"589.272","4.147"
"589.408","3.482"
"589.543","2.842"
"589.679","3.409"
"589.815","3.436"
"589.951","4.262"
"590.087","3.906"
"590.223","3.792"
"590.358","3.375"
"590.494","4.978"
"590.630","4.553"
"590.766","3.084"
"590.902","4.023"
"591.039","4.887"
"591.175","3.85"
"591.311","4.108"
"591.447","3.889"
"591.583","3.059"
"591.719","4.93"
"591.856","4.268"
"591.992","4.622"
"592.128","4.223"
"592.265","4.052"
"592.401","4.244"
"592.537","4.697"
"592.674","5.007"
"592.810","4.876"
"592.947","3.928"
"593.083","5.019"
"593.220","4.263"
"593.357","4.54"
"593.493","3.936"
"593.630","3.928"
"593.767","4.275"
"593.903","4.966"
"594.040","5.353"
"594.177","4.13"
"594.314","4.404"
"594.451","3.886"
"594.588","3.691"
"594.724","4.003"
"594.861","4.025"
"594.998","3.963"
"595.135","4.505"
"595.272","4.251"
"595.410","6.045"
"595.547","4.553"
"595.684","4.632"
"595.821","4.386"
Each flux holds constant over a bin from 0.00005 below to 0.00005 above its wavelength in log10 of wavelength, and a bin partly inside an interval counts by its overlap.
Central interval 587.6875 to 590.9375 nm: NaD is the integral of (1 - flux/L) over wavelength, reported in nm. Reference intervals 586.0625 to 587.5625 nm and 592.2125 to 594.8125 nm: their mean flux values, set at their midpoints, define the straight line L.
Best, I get 0.38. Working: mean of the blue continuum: 4.2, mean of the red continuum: 4.38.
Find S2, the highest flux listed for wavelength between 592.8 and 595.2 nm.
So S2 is 5.353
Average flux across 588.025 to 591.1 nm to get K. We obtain 3.83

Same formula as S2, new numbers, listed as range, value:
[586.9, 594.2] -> 6.211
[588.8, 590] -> 4.262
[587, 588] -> 4.281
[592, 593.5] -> 5.019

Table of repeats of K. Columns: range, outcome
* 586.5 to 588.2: 4.12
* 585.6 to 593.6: 4.06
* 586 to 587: 4.3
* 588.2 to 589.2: 3.55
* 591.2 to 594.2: 4.37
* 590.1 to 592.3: 4.1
